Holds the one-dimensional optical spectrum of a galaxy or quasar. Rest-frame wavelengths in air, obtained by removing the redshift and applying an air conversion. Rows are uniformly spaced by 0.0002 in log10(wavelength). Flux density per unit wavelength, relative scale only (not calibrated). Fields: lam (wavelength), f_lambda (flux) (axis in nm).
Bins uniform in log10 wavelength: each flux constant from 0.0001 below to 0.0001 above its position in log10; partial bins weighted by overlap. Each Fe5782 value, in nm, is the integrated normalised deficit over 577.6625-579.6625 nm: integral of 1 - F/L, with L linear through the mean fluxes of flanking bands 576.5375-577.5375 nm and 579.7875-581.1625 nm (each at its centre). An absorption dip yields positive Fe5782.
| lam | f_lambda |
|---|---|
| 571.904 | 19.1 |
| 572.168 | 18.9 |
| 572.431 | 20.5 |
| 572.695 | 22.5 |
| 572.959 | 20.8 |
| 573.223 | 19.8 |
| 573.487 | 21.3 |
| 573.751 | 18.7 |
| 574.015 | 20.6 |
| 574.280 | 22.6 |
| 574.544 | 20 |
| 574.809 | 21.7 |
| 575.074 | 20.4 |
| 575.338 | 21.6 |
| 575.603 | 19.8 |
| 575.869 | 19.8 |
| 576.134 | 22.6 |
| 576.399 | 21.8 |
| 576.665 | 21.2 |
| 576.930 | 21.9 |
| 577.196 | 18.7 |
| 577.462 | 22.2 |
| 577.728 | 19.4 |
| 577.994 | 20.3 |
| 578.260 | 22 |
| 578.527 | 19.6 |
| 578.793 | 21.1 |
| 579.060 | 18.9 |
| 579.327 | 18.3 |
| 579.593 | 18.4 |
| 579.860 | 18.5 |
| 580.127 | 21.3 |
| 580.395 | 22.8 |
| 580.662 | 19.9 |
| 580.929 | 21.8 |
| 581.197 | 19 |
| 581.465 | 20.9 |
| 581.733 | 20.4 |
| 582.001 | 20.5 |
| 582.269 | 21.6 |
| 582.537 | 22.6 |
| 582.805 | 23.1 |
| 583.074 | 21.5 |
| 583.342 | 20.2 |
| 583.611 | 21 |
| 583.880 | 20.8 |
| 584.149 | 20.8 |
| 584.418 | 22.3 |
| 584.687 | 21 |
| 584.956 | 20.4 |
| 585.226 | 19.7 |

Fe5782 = 0.10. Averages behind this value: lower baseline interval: 20.9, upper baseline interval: 20.8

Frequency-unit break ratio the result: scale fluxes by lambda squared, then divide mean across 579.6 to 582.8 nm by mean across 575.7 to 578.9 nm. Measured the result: 1.01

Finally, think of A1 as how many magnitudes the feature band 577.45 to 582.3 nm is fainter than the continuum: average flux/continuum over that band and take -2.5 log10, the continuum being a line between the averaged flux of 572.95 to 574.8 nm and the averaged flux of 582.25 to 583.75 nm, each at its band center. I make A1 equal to 0.05 mag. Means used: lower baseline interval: 20.6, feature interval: 20.3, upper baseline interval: 21.7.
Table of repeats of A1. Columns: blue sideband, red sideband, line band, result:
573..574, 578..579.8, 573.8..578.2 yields -0.05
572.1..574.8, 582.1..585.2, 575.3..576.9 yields -0.02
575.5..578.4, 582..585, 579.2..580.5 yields 0.07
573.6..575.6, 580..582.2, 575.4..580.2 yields 0.02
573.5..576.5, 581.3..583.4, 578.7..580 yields 0.12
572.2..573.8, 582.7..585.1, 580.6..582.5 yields 0.02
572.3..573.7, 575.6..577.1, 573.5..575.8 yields 0.02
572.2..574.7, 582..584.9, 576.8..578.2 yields 0.02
